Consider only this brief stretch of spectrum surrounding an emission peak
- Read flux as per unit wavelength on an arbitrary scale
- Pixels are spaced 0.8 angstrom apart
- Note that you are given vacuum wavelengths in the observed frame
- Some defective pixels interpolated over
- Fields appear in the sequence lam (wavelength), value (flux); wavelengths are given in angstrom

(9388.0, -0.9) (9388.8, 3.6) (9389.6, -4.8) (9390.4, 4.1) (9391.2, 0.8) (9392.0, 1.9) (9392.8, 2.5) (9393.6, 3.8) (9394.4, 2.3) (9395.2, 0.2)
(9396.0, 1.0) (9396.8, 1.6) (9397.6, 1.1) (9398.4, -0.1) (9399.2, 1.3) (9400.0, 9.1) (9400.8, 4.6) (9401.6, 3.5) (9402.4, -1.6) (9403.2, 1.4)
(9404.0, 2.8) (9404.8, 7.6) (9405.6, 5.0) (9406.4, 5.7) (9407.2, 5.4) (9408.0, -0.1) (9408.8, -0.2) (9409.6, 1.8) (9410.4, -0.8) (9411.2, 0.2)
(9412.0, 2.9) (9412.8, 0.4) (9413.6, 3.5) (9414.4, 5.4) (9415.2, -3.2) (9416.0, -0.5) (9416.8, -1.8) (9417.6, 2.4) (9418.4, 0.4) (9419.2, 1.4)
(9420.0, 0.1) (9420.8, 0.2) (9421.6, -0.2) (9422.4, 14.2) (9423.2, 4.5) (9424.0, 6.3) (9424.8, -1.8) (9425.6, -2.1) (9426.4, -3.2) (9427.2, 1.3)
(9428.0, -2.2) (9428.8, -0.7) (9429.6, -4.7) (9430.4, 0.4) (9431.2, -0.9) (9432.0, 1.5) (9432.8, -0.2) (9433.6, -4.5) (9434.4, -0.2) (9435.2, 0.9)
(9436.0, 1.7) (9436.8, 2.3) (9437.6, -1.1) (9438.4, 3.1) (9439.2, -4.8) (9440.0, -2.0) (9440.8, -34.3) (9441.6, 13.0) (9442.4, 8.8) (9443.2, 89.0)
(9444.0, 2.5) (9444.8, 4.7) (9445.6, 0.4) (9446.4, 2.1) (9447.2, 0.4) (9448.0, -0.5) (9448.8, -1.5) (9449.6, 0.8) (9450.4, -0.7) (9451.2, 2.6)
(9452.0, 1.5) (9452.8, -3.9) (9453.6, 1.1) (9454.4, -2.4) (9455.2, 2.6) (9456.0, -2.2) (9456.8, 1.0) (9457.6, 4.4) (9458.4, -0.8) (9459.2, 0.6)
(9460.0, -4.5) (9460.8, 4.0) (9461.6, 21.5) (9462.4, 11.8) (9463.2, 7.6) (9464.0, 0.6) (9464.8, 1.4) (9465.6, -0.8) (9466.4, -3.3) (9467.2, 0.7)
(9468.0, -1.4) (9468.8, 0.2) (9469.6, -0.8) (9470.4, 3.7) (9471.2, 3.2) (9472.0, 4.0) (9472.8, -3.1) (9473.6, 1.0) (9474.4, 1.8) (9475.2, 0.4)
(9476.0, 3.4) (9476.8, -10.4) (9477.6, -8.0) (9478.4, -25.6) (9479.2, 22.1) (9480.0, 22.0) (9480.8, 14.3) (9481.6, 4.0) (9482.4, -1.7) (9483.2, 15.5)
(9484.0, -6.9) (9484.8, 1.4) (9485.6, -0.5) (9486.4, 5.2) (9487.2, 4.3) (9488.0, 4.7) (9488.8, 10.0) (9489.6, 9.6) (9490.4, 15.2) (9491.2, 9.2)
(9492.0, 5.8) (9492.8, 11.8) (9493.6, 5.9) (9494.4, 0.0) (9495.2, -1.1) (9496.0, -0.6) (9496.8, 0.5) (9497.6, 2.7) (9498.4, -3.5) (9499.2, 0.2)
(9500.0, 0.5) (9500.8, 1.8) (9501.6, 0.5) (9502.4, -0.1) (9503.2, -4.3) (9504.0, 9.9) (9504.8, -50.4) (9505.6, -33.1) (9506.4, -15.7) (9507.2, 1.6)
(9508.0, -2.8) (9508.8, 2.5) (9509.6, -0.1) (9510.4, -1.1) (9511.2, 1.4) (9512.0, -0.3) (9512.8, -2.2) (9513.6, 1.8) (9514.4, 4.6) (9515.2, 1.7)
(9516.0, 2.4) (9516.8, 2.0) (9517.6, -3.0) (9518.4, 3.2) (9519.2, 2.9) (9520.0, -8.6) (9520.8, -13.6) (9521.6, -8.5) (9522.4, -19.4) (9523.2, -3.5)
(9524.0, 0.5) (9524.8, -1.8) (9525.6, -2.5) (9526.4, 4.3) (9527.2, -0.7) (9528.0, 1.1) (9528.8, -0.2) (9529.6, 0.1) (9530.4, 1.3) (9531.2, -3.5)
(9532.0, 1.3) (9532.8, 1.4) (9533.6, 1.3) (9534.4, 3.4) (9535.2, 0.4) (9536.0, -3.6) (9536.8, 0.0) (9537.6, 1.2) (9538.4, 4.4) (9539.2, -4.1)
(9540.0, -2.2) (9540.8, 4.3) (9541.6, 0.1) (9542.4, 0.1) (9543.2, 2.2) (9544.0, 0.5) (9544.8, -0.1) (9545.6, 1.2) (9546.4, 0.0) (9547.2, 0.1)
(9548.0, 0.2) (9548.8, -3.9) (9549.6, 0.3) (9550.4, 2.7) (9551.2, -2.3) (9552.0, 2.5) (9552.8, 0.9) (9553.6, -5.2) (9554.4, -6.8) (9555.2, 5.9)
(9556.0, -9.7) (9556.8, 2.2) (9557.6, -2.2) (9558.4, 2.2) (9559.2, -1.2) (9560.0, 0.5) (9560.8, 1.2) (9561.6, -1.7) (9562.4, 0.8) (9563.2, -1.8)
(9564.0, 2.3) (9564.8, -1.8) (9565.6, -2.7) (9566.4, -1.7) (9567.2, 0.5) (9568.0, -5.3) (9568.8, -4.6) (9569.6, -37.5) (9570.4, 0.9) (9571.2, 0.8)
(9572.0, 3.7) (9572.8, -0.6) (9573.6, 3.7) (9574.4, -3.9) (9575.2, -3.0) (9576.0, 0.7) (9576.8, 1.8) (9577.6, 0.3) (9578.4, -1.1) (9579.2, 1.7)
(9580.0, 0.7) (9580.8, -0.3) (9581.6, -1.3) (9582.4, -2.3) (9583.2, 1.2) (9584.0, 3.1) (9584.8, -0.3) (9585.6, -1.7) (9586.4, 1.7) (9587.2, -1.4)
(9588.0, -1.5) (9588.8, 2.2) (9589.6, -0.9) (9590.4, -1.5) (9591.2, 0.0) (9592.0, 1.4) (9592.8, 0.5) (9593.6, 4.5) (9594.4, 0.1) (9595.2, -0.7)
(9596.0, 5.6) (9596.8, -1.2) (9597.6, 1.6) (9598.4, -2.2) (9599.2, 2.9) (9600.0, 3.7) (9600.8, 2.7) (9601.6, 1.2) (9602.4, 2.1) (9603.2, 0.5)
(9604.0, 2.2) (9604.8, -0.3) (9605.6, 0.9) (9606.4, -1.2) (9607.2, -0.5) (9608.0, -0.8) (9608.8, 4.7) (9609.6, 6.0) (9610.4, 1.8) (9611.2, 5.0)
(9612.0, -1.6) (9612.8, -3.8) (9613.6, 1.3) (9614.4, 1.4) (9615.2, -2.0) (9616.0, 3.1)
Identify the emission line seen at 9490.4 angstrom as H-beta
